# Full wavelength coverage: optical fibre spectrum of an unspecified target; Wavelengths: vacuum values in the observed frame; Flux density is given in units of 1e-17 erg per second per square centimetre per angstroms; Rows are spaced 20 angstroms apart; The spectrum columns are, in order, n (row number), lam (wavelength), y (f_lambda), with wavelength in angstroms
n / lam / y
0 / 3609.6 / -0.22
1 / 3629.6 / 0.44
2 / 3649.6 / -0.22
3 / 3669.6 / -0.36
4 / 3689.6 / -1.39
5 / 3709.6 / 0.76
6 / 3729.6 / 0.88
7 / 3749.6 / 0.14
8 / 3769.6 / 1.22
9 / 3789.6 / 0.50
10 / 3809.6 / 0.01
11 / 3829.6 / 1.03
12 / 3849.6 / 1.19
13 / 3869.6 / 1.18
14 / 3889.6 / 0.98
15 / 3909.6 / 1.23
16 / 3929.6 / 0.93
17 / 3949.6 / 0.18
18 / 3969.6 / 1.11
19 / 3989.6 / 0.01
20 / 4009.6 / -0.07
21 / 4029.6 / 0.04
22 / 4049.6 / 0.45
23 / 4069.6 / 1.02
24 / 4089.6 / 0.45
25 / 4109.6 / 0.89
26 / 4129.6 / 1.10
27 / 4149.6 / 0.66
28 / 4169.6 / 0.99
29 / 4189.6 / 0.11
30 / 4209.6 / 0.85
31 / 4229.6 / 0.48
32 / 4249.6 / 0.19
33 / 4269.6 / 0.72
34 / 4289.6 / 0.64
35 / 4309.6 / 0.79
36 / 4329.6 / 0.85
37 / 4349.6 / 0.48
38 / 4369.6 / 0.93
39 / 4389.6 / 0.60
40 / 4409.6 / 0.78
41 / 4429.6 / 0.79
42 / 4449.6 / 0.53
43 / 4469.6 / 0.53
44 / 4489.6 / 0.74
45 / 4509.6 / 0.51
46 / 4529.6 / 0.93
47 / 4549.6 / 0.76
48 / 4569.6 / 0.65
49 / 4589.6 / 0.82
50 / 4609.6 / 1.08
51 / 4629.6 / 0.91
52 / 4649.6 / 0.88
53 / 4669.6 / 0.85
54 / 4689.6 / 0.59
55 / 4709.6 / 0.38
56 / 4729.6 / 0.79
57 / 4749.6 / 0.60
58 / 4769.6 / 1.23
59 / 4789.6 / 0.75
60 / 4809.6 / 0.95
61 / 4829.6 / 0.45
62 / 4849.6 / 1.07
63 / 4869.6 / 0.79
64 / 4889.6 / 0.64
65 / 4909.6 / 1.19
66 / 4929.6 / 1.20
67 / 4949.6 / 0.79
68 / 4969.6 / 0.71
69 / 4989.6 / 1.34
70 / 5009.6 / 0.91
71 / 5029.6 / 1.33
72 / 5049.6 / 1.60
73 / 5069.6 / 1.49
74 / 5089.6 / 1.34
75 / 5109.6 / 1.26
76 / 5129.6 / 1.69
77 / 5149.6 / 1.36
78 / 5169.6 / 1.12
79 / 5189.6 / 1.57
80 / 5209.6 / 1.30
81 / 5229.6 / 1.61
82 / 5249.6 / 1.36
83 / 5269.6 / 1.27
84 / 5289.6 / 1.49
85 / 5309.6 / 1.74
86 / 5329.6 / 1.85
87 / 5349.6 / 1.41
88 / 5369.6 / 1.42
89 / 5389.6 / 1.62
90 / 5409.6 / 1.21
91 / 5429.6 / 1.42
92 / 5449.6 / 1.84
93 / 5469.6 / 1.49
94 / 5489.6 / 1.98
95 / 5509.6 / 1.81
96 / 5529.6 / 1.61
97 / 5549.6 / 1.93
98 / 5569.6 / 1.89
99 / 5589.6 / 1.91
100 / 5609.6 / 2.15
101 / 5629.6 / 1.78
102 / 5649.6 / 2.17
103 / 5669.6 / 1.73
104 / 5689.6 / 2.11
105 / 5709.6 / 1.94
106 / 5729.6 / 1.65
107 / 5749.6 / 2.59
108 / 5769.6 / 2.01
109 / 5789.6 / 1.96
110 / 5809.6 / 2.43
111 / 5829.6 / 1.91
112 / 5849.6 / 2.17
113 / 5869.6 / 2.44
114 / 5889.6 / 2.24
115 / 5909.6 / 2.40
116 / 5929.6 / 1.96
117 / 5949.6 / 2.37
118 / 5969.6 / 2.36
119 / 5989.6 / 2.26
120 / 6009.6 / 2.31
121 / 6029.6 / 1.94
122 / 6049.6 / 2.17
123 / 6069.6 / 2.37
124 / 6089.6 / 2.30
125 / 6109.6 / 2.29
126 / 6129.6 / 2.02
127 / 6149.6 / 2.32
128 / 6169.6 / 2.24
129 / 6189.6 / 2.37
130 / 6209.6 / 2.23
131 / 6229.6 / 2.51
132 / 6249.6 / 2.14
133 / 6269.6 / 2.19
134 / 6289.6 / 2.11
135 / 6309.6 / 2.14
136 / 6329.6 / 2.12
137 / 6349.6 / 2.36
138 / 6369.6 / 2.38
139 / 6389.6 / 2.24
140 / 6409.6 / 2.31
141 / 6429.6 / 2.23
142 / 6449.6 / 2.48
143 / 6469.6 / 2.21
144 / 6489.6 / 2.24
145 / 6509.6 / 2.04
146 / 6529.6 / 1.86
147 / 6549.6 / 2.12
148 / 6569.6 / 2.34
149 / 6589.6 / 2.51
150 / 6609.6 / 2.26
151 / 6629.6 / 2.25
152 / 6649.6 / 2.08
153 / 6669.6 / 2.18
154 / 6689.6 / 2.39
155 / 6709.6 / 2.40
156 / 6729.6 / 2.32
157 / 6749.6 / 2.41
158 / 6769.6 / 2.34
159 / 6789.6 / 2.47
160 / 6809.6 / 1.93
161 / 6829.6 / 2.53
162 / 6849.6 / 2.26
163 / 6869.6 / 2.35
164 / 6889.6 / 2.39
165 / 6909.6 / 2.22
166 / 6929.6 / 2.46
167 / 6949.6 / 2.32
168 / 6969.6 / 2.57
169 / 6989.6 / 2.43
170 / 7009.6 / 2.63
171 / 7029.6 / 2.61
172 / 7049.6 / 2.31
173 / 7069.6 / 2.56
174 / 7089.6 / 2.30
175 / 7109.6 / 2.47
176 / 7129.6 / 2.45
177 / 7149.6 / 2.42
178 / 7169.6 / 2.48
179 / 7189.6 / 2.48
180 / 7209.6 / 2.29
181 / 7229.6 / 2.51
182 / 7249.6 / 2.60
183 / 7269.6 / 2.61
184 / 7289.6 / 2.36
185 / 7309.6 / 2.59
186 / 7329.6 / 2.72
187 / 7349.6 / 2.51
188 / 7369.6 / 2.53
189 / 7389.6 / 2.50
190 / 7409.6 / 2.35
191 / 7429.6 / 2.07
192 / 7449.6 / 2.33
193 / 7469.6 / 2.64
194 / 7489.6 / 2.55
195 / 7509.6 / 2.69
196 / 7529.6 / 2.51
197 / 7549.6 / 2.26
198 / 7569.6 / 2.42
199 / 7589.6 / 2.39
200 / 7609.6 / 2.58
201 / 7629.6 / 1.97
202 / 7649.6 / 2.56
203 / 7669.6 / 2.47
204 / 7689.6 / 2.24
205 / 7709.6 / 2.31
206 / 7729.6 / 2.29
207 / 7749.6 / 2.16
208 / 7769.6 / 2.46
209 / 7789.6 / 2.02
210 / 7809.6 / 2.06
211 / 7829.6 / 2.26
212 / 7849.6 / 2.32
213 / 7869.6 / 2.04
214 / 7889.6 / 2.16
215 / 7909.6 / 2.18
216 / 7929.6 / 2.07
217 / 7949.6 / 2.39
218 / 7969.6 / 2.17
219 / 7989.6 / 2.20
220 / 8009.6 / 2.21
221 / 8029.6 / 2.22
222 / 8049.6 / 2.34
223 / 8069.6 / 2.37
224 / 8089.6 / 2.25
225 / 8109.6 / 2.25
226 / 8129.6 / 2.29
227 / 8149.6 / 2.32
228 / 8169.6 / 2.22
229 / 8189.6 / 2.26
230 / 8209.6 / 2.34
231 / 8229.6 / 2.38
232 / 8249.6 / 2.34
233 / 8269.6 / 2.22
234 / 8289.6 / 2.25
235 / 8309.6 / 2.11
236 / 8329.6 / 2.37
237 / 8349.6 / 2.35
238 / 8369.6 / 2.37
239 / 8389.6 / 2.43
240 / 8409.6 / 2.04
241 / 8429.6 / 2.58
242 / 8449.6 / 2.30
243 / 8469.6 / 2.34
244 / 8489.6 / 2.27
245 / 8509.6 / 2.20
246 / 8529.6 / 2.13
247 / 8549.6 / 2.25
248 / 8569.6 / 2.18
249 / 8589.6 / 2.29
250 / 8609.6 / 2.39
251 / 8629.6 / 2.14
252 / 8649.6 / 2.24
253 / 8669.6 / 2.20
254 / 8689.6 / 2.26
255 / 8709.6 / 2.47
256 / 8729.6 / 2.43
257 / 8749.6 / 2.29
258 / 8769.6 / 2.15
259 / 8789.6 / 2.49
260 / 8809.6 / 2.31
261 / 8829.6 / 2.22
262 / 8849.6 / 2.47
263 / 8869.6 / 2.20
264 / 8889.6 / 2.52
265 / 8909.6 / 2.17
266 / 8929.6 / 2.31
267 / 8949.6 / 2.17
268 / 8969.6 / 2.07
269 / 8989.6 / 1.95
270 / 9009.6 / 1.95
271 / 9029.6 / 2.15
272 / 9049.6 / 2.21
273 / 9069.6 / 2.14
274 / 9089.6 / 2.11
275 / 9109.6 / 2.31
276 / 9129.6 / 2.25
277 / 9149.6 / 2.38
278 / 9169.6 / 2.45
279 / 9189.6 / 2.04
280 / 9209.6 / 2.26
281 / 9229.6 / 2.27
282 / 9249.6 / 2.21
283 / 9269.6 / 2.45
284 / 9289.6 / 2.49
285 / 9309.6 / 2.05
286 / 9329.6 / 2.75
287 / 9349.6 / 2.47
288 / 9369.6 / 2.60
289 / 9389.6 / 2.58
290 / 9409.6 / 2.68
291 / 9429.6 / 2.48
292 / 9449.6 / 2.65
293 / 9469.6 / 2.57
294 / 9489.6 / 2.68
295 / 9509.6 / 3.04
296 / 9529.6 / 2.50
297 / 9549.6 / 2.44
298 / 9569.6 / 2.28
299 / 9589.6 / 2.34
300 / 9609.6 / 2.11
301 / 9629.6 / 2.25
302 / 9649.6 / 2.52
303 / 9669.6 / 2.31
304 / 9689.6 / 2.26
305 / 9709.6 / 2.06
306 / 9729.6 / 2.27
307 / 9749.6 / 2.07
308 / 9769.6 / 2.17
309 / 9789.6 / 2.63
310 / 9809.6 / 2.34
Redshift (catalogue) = 0.261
